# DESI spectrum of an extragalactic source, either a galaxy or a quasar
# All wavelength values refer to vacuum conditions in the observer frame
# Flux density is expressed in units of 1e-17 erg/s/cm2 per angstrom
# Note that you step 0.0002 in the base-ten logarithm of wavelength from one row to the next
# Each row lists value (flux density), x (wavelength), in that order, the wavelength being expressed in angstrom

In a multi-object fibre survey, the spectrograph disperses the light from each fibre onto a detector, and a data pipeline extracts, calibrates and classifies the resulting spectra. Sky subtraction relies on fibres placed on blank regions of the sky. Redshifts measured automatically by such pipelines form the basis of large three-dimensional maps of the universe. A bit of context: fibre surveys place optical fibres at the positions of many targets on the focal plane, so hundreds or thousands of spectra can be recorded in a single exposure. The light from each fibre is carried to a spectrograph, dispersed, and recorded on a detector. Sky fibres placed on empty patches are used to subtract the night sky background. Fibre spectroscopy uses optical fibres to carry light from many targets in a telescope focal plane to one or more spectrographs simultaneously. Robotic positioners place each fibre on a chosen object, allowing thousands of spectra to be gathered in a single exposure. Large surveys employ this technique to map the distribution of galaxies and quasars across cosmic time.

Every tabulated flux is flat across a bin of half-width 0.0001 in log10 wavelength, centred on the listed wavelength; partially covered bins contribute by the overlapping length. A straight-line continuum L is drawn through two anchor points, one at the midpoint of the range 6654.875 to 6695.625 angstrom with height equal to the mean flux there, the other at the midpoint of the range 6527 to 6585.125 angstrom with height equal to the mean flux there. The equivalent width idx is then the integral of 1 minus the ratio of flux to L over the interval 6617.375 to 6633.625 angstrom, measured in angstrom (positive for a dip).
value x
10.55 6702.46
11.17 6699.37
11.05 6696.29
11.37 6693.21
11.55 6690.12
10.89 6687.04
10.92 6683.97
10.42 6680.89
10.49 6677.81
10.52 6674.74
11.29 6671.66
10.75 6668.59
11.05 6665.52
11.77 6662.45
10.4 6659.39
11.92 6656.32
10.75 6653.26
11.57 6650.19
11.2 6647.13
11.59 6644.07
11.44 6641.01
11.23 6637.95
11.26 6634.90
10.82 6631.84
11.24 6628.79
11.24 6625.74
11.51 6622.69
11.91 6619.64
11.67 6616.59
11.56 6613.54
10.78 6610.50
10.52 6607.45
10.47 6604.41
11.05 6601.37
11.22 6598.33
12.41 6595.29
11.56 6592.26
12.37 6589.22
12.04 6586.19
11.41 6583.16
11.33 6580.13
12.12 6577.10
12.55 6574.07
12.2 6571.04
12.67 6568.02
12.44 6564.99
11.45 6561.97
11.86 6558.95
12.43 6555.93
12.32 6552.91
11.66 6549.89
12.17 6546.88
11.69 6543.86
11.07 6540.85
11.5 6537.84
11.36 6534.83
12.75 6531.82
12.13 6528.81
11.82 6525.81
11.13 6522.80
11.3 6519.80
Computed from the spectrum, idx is 0.1 angstrom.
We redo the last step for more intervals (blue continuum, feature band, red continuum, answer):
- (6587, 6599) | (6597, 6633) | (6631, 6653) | 1.47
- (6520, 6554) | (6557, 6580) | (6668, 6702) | -1.10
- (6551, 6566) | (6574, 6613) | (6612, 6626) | 1.06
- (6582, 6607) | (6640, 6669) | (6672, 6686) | -0.93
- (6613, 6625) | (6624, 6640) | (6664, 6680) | 0.36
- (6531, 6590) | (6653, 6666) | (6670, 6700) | -0.08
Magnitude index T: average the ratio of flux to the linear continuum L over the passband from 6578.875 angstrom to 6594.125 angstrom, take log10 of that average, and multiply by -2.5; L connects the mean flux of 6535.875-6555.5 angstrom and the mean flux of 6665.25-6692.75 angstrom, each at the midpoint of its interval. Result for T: -0.03 mag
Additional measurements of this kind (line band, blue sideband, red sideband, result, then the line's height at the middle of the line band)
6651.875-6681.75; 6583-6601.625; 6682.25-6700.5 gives 0.04 mag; 11.3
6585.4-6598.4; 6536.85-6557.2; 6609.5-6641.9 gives -0.04 mag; 11.6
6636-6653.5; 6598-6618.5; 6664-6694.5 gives -0.03 mag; 11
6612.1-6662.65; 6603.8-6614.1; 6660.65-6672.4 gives -0.03 mag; 11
